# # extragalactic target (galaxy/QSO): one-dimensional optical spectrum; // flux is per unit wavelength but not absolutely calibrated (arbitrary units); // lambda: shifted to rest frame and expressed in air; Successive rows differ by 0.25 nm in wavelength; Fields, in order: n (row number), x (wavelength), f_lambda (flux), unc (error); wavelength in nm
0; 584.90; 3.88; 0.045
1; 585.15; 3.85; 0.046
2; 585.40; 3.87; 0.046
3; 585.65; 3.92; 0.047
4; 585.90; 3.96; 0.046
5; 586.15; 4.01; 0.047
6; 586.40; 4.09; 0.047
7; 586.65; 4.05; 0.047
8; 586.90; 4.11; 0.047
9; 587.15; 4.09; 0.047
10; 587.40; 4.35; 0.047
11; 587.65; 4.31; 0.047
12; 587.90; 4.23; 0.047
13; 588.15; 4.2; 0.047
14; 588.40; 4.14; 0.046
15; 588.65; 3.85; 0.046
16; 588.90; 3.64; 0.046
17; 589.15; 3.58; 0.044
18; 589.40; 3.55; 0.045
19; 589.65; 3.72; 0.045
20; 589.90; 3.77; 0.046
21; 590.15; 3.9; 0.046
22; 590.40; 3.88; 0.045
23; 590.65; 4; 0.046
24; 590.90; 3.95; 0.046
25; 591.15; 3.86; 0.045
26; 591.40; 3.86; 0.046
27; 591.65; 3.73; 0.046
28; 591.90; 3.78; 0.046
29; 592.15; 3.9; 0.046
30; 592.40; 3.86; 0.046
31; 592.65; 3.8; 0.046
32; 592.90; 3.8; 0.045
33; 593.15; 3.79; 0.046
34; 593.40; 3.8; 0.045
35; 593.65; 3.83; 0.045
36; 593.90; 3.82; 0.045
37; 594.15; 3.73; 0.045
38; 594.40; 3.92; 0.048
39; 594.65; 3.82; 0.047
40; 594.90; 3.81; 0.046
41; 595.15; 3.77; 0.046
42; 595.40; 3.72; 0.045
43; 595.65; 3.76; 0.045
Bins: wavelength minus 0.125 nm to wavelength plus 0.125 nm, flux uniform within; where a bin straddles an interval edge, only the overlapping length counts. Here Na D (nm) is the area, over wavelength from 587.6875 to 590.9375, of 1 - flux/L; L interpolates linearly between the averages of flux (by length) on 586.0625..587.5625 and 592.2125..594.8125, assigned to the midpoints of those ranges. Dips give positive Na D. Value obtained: 0.10 nm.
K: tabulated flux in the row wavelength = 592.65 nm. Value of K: 3.8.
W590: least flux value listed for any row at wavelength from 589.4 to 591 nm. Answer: 3.72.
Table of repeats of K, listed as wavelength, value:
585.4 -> 3.87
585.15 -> 3.85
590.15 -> 3.9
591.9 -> 3.78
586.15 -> 4.01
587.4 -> 4.35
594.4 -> 3.92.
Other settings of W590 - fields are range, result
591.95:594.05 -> 3.79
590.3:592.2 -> 3.73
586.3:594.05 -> 3.55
